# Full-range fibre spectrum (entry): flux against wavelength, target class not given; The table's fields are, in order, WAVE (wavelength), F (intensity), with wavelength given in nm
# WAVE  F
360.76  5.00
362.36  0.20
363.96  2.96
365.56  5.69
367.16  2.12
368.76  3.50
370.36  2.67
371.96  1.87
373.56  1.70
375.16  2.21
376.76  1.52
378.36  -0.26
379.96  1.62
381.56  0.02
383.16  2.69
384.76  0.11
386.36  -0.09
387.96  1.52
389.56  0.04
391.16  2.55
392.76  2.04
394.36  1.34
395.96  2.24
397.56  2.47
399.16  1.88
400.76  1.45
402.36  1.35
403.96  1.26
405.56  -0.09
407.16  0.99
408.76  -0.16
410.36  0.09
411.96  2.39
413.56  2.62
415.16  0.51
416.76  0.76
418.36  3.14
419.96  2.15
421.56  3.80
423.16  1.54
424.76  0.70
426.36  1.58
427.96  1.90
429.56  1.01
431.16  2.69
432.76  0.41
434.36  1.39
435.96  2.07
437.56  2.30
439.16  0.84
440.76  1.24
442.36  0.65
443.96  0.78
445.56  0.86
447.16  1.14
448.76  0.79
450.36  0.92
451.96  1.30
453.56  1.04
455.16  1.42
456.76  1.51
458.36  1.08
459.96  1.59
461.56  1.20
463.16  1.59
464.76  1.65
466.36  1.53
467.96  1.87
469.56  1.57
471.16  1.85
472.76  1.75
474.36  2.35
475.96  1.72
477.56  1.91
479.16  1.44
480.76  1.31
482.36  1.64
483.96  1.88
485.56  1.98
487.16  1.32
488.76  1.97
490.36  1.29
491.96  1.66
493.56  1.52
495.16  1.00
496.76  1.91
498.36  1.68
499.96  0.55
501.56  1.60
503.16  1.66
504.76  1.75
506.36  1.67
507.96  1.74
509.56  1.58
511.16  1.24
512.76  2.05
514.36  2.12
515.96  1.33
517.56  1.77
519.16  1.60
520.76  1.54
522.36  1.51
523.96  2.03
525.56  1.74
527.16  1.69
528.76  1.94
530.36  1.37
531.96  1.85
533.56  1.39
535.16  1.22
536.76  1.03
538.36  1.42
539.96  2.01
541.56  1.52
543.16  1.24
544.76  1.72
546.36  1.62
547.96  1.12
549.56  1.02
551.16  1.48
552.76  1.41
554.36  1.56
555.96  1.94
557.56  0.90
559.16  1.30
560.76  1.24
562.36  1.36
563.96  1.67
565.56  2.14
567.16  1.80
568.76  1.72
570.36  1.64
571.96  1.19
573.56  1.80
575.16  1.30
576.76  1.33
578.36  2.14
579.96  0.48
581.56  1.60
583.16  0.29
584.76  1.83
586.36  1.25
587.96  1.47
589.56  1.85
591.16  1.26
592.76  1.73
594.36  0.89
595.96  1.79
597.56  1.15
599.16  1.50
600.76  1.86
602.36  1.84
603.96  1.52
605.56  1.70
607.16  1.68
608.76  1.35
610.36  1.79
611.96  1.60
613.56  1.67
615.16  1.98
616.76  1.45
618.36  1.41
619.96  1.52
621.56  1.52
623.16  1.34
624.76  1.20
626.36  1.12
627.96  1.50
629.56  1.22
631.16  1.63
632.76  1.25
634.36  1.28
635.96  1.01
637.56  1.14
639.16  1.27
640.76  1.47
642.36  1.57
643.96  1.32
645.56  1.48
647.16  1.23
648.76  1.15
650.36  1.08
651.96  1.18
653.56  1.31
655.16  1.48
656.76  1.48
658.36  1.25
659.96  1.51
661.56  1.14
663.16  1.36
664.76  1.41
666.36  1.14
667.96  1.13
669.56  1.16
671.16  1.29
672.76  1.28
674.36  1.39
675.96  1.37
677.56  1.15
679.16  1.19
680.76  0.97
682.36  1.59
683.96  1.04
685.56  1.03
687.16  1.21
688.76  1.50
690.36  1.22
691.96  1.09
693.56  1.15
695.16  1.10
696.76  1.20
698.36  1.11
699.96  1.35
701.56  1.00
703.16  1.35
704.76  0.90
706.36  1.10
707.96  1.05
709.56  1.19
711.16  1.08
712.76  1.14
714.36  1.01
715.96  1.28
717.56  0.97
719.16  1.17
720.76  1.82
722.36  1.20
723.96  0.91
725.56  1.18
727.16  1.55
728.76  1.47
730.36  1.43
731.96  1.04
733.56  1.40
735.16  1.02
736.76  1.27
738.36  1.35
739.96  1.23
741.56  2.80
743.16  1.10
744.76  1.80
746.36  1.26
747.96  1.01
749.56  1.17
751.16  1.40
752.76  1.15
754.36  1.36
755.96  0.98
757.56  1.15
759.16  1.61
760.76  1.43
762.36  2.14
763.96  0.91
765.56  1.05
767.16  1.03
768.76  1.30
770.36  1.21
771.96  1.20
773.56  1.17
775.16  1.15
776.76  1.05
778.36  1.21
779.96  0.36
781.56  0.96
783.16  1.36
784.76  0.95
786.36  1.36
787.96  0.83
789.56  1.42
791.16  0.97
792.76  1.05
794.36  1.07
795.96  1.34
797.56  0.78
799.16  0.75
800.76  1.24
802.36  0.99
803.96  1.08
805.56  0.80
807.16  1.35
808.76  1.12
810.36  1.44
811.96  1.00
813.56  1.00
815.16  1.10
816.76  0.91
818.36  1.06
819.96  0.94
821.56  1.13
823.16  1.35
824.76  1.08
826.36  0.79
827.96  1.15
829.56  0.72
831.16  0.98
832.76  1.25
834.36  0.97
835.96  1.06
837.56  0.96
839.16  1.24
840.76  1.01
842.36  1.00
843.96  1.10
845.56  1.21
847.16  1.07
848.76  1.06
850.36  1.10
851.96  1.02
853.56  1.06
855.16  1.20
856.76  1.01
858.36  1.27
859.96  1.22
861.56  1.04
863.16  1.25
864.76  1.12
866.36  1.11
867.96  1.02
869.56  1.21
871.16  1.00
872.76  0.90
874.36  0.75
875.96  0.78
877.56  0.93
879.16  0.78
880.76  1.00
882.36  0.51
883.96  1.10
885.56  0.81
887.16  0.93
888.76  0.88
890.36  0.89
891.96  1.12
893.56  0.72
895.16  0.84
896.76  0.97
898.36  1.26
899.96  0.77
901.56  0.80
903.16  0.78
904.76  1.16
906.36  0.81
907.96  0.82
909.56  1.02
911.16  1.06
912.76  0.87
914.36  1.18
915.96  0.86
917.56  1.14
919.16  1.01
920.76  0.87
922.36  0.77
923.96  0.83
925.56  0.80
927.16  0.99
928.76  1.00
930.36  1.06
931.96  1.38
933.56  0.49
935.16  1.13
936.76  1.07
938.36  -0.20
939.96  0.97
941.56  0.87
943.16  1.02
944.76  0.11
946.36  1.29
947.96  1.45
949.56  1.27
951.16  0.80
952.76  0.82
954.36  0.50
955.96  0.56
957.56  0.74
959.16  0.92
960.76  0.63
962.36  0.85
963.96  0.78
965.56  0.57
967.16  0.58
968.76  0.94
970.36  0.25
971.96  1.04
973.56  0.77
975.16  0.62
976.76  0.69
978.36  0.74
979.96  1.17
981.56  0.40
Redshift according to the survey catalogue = 0.130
